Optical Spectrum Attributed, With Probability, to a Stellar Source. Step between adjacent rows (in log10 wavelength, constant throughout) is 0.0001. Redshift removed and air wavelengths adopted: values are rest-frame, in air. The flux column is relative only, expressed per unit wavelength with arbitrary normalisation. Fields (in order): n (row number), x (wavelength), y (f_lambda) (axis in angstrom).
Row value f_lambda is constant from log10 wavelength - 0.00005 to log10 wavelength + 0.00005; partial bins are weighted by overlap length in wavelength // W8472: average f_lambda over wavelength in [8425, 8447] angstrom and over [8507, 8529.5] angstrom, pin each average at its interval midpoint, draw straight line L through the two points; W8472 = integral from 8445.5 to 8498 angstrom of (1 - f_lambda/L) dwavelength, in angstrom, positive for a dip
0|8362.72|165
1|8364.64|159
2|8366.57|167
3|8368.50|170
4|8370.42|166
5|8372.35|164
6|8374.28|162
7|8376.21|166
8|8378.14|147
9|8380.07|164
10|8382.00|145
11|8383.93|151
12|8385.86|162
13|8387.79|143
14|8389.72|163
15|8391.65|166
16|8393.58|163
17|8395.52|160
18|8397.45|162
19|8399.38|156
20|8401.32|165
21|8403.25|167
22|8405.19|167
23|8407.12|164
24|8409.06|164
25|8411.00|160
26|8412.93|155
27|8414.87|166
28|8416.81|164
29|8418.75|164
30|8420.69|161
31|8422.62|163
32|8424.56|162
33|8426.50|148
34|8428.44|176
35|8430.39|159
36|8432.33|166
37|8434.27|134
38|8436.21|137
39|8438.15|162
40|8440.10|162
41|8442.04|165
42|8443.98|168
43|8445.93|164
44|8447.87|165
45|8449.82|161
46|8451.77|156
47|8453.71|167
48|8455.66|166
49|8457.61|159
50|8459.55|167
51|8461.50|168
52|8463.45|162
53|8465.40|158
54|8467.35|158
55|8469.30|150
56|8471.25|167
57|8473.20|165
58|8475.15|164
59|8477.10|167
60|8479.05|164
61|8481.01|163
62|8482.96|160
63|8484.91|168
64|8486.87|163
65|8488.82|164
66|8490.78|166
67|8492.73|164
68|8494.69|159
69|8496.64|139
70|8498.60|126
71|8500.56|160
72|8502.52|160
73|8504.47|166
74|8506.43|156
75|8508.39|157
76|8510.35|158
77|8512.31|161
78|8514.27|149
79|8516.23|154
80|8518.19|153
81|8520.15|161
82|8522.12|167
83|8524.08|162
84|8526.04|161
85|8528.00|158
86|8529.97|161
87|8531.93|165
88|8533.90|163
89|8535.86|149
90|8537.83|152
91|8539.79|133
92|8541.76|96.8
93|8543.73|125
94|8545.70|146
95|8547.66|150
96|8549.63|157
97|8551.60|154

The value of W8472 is -1.1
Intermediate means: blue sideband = 158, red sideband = 158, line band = 162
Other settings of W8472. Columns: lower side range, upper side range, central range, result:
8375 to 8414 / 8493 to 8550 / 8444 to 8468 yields -1.07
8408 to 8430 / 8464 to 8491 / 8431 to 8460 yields 0.43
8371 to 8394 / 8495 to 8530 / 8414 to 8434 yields -0.57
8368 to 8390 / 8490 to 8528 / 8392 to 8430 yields -1.11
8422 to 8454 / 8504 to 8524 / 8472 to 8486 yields -0.50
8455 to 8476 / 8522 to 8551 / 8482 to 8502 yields 0.05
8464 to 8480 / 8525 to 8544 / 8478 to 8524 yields -0.99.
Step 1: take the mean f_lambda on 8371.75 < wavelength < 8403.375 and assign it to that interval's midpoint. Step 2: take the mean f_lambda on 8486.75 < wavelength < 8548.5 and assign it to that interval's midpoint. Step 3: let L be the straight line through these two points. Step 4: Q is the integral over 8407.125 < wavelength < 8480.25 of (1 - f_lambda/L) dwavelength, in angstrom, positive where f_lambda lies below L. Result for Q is -2.2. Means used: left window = 159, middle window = 161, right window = 153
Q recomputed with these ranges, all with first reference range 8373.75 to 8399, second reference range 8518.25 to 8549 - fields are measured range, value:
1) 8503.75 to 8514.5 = -0.5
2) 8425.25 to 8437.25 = 0.2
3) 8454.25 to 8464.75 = -0.7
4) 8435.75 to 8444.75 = -0.3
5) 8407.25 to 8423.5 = -0.6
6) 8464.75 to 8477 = -0.6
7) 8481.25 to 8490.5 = -0.7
